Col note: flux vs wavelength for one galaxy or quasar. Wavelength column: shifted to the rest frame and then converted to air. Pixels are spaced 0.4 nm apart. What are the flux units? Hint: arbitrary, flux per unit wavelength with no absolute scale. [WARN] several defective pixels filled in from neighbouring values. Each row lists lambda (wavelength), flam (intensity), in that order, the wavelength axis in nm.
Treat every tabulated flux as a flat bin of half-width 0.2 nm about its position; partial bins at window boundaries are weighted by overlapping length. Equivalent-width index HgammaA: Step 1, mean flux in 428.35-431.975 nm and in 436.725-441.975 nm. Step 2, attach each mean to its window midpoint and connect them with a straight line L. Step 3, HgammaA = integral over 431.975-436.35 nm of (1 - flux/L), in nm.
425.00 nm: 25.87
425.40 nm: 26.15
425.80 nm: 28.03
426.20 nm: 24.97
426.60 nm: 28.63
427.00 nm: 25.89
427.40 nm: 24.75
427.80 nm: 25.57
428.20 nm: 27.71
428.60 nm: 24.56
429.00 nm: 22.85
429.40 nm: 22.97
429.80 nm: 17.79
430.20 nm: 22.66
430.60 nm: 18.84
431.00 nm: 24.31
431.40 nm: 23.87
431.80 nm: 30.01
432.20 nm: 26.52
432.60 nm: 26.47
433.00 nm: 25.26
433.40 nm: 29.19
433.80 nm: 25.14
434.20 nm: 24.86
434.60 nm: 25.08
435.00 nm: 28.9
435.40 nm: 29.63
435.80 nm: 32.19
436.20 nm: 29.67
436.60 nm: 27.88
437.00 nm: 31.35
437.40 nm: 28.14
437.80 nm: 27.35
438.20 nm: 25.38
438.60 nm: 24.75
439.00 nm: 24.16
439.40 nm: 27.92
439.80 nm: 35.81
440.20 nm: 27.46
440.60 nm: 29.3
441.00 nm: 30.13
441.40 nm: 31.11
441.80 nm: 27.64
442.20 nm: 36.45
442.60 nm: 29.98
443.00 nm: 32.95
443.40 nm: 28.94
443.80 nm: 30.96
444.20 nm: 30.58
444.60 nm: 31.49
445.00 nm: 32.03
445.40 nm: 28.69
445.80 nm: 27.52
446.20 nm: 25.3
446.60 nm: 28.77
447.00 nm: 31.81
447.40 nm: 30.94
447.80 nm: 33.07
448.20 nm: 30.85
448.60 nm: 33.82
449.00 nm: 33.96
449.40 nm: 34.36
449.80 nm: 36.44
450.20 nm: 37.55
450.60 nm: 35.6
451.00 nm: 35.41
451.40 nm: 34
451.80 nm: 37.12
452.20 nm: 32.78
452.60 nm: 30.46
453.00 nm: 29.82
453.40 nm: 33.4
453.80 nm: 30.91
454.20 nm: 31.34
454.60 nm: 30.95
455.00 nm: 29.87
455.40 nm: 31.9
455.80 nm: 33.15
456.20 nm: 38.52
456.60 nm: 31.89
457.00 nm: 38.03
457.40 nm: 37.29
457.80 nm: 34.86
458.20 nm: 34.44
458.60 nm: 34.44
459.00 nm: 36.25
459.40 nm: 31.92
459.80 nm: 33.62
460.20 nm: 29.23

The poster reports -0.35 nm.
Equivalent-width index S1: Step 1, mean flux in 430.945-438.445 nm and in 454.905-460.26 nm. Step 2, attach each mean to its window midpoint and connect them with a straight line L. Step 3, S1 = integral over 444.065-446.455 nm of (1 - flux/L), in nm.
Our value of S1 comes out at 0.10 nm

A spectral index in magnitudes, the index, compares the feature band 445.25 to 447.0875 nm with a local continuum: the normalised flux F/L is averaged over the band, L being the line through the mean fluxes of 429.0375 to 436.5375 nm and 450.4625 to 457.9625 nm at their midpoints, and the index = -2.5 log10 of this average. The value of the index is 0.09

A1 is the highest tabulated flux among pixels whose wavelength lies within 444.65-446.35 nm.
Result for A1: 32.03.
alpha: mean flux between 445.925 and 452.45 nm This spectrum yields 33.1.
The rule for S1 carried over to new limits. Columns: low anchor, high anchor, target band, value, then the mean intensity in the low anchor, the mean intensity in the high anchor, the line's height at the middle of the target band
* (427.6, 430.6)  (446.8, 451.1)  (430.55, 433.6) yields -0.14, 23.1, 33.9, 24.8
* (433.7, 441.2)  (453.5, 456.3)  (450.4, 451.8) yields -0.18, 28.2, 32.2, 31.3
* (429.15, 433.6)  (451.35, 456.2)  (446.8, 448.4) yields -0.08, 24.3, 32.3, 30.1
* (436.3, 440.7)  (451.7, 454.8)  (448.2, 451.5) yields -0.41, 28.1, 31.9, 31.1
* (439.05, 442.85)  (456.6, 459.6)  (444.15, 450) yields 0.14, 30.4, 35.1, 32.1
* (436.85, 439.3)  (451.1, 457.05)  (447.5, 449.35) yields -0.13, 26.8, 32.9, 30.7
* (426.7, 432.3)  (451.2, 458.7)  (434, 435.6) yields -0.06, 24.2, 33.4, 26.1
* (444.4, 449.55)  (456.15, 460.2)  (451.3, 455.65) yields 0.14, 30.9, 34.7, 33.1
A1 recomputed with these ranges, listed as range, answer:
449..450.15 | 36.44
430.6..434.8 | 30.01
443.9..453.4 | 37.55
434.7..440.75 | 35.81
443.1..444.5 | 30.96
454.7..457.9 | 38.52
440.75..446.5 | 36.45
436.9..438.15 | 31.35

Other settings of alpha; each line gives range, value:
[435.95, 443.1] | 29.3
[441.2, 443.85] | 31.2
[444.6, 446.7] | 28.7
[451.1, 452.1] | 35.3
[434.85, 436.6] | 29.9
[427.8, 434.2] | 24.6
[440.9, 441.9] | 29.8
